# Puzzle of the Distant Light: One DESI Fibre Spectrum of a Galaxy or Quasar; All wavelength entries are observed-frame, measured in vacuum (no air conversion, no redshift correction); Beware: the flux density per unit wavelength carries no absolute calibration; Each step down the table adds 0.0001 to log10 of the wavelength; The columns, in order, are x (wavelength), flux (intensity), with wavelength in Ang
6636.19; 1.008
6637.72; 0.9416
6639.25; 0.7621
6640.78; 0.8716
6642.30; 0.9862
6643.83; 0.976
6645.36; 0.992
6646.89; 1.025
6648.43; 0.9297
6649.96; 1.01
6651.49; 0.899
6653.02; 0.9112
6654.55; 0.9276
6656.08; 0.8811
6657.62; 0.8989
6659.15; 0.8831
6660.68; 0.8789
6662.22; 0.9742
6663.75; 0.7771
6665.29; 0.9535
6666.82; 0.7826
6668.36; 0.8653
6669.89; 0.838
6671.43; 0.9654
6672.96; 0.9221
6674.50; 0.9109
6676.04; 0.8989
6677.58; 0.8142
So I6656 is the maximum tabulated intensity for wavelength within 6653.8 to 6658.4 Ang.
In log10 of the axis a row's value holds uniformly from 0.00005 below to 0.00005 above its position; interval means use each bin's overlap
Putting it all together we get 0.9276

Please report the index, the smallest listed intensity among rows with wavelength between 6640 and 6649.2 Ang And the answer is 0.8716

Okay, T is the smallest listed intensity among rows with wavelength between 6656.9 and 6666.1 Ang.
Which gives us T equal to 0.7771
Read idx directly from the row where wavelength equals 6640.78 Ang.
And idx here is 0.8716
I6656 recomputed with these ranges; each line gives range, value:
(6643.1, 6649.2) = 1.025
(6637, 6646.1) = 0.992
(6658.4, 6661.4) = 0.8831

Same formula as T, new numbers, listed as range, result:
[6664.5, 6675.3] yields 0.7826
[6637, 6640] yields 0.7621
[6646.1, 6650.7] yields 0.9297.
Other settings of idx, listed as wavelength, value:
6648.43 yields 0.9297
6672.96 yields 0.9221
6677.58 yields 0.8142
